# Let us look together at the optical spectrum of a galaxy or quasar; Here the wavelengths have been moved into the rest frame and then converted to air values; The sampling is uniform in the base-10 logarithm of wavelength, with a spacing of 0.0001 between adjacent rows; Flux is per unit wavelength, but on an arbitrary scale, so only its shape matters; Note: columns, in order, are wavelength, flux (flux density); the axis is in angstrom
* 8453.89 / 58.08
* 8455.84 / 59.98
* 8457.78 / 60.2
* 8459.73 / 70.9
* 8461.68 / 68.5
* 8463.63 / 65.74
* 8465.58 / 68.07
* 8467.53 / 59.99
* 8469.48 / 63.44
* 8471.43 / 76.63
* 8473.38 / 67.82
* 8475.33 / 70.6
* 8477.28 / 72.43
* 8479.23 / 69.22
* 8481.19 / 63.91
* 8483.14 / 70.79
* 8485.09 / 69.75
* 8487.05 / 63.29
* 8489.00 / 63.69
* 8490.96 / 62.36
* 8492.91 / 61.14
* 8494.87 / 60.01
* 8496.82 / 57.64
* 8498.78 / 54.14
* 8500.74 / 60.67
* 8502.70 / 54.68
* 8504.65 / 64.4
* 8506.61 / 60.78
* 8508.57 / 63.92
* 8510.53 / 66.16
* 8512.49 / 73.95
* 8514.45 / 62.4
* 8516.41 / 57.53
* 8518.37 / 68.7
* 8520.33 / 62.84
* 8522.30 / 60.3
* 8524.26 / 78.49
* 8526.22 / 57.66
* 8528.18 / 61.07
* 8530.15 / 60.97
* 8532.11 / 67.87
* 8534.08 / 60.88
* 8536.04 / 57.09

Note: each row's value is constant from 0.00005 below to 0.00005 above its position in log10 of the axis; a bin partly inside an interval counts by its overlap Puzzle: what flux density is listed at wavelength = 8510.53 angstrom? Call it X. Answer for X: 66.16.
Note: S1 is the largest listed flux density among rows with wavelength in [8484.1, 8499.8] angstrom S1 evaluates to 69.75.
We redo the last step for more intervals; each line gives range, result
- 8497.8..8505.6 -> 64.4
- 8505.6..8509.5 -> 63.92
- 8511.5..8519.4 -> 73.95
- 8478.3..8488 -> 70.79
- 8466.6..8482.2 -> 76.63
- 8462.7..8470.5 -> 68.07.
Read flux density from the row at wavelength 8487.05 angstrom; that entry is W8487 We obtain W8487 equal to 63.29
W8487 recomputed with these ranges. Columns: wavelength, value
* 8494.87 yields 60.01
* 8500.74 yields 60.67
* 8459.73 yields 70.9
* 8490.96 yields 62.36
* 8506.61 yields 60.78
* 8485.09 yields 69.75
